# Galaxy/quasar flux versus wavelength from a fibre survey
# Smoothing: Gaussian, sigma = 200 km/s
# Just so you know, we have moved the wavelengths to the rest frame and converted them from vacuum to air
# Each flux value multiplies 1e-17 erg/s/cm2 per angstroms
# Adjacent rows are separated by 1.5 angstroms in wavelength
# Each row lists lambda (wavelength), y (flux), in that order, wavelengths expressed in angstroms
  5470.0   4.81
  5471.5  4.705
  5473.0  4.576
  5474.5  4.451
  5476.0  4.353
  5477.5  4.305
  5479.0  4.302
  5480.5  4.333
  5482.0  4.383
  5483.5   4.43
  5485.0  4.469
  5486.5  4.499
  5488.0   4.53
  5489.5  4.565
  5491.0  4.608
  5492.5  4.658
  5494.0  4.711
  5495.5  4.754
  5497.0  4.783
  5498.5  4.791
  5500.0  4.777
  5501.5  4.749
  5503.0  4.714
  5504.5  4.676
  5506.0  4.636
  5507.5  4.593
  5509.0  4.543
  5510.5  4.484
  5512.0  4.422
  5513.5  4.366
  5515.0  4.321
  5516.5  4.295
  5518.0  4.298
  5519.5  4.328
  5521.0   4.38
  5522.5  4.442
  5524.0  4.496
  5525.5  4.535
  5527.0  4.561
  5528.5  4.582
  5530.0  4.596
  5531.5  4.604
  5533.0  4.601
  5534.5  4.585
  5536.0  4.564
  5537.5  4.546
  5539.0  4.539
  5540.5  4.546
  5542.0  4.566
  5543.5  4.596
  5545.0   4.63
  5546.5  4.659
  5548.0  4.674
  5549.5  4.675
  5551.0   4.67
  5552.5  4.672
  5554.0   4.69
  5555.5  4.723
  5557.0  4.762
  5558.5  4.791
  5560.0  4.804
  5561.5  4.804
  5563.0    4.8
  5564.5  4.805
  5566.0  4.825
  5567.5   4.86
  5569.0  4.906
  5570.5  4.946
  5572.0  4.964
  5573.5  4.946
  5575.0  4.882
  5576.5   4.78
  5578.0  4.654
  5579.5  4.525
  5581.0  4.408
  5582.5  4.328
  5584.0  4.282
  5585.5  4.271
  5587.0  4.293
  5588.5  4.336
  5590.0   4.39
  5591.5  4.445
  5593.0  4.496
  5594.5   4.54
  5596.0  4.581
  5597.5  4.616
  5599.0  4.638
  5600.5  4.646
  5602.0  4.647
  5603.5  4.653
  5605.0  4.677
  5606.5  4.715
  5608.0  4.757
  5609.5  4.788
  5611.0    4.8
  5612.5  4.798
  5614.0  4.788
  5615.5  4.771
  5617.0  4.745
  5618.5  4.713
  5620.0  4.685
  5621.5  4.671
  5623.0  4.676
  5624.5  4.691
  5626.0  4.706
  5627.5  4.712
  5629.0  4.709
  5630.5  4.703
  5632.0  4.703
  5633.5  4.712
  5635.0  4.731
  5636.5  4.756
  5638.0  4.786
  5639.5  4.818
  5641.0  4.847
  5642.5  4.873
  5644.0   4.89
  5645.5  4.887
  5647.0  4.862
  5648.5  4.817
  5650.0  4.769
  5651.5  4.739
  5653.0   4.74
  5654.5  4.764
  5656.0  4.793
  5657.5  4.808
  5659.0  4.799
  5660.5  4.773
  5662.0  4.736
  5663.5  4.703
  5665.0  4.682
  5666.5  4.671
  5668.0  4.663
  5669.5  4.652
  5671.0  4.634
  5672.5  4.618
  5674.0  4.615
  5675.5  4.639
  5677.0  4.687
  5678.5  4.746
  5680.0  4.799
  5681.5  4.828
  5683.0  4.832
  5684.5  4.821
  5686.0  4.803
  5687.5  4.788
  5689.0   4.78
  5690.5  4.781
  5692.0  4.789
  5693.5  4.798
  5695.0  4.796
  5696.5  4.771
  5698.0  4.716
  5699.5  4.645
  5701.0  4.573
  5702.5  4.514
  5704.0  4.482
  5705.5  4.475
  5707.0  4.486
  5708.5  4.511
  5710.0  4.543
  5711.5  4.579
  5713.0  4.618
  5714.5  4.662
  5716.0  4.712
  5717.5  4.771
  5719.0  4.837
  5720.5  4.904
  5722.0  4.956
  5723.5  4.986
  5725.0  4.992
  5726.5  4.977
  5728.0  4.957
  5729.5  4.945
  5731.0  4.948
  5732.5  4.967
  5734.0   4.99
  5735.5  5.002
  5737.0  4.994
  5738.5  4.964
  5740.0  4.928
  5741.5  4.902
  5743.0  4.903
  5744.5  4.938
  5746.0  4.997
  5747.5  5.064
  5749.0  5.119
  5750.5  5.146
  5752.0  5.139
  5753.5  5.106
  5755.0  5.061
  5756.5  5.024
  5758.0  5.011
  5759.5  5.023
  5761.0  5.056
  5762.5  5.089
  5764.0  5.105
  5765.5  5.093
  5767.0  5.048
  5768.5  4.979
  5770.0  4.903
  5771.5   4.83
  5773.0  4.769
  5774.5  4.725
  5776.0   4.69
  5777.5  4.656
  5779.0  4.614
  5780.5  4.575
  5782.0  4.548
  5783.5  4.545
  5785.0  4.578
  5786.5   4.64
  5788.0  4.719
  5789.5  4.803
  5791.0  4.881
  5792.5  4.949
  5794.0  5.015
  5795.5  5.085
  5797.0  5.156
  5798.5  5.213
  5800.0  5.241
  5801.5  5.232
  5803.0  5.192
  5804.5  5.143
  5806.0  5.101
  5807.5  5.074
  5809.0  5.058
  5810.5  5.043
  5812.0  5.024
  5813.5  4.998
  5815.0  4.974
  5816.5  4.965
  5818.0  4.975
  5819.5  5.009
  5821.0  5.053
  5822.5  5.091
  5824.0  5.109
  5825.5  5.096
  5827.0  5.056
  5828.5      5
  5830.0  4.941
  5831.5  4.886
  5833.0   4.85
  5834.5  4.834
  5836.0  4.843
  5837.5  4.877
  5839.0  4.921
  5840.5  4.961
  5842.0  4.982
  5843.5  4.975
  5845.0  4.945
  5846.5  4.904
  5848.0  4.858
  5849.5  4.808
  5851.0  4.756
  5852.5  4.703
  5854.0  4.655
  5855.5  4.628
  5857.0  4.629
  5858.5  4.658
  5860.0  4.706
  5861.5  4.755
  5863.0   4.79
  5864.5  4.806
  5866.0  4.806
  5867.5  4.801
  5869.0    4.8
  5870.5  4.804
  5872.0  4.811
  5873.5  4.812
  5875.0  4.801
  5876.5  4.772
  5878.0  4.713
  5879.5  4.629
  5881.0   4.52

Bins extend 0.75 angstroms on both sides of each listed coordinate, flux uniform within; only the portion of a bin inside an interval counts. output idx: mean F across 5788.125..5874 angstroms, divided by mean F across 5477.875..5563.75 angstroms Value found 1.08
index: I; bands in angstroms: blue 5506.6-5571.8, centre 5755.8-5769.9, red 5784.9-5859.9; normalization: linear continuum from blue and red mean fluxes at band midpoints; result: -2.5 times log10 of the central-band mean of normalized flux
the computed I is -0.037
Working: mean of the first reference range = 4.61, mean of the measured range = 5.04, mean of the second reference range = 4.94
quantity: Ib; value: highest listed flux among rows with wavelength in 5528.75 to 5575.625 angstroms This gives 4.964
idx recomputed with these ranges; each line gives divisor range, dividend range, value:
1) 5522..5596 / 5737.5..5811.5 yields 1.07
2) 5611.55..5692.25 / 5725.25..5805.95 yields 1.04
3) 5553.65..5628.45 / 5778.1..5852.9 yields 1.06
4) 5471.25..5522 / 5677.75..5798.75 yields 1.07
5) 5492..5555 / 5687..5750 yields 1.05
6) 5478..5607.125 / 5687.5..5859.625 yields 1.06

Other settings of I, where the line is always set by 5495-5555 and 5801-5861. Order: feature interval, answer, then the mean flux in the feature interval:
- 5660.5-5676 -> 0.02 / 4.67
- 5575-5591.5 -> 0.05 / 4.45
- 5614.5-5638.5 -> -0.01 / 4.72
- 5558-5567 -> -0.04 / 4.81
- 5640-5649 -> -0.03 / 4.86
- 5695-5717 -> 0.04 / 4.6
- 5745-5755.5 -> -0.05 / 5.09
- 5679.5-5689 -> -0.01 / 4.81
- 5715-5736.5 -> -0.02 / 4.92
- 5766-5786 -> 0.03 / 4.73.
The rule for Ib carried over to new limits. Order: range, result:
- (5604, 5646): 4.89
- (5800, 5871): 5.241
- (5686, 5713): 4.803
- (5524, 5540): 4.604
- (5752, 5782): 5.139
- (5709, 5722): 4.956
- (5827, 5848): 5.056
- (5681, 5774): 5.146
